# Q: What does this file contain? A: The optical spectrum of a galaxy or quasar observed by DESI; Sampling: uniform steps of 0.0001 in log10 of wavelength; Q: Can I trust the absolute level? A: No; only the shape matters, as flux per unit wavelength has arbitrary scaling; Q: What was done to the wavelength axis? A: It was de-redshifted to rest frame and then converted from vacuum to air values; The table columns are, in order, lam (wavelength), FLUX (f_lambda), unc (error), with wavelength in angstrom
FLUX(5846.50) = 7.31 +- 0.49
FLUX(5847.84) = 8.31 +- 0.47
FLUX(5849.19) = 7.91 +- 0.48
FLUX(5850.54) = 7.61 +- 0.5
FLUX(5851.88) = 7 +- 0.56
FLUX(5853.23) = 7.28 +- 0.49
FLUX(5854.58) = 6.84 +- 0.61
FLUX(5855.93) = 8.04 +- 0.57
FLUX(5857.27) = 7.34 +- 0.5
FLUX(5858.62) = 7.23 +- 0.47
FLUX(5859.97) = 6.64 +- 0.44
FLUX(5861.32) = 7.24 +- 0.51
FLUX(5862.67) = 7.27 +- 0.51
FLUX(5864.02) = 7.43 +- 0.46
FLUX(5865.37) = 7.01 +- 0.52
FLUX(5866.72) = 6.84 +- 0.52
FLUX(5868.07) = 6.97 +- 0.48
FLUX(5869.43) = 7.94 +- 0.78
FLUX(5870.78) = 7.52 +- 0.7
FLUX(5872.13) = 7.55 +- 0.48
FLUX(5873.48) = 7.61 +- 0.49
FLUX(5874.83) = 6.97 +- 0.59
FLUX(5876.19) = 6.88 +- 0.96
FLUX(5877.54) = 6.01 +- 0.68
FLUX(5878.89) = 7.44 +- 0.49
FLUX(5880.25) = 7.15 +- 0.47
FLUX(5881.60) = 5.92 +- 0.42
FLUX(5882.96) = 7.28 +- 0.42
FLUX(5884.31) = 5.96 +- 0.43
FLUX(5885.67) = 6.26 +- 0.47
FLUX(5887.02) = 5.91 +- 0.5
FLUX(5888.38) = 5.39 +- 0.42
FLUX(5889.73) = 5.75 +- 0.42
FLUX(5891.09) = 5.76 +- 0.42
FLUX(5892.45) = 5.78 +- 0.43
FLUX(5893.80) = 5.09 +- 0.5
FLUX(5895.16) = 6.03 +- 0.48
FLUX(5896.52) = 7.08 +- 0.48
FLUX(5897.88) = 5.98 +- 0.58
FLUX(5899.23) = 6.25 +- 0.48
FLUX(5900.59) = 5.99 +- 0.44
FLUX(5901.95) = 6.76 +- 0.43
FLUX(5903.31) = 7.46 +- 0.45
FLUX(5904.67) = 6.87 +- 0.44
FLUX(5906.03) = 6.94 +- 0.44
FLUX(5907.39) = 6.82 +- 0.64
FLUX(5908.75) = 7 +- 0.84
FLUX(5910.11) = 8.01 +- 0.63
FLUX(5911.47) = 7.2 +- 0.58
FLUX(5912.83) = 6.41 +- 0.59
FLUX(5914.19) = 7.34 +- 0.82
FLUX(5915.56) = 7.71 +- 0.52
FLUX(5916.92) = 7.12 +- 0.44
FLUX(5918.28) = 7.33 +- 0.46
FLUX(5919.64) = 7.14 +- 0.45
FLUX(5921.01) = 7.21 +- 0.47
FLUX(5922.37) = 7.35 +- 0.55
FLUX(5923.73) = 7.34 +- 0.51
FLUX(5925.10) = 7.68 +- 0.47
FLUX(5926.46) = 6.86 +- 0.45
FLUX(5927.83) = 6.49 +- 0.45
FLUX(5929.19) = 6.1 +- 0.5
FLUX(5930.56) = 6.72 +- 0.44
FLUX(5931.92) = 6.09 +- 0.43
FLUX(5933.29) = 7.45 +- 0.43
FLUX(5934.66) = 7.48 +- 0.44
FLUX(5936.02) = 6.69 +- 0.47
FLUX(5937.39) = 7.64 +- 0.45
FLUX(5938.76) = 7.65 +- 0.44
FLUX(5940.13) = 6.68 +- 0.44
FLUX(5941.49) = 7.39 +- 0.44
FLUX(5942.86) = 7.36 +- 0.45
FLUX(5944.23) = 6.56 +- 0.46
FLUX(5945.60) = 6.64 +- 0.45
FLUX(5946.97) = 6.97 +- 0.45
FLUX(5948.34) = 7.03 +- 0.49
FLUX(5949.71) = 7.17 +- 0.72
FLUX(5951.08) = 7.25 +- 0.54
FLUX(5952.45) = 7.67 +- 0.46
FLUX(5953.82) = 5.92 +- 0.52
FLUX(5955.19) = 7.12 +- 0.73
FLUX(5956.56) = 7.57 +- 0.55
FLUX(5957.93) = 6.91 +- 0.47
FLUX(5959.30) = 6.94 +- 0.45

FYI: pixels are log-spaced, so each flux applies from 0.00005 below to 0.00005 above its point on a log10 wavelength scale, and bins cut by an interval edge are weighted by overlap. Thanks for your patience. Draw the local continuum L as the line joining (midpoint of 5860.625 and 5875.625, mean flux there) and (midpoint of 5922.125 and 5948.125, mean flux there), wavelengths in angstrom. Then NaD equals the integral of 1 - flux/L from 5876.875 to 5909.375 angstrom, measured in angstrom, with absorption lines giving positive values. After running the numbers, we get 3.7 angstrom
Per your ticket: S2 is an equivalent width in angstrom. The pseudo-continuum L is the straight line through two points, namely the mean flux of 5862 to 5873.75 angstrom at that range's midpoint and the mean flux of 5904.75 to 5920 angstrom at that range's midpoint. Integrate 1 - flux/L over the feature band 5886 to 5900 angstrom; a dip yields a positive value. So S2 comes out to 2.6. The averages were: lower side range 7.34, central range 5.91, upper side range 7.17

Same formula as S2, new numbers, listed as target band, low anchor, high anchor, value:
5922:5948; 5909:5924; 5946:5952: 0.6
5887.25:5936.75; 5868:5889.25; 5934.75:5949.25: 1.5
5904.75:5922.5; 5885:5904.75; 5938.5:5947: -1.9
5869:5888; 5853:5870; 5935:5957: 0.9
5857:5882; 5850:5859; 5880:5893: -1.4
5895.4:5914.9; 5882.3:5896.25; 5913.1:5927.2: -0.6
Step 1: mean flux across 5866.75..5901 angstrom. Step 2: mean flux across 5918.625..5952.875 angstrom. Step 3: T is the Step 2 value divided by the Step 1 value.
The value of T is 1.09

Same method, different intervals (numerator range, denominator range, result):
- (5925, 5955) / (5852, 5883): 0.98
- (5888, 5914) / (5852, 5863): 0.90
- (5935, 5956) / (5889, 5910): 1.10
